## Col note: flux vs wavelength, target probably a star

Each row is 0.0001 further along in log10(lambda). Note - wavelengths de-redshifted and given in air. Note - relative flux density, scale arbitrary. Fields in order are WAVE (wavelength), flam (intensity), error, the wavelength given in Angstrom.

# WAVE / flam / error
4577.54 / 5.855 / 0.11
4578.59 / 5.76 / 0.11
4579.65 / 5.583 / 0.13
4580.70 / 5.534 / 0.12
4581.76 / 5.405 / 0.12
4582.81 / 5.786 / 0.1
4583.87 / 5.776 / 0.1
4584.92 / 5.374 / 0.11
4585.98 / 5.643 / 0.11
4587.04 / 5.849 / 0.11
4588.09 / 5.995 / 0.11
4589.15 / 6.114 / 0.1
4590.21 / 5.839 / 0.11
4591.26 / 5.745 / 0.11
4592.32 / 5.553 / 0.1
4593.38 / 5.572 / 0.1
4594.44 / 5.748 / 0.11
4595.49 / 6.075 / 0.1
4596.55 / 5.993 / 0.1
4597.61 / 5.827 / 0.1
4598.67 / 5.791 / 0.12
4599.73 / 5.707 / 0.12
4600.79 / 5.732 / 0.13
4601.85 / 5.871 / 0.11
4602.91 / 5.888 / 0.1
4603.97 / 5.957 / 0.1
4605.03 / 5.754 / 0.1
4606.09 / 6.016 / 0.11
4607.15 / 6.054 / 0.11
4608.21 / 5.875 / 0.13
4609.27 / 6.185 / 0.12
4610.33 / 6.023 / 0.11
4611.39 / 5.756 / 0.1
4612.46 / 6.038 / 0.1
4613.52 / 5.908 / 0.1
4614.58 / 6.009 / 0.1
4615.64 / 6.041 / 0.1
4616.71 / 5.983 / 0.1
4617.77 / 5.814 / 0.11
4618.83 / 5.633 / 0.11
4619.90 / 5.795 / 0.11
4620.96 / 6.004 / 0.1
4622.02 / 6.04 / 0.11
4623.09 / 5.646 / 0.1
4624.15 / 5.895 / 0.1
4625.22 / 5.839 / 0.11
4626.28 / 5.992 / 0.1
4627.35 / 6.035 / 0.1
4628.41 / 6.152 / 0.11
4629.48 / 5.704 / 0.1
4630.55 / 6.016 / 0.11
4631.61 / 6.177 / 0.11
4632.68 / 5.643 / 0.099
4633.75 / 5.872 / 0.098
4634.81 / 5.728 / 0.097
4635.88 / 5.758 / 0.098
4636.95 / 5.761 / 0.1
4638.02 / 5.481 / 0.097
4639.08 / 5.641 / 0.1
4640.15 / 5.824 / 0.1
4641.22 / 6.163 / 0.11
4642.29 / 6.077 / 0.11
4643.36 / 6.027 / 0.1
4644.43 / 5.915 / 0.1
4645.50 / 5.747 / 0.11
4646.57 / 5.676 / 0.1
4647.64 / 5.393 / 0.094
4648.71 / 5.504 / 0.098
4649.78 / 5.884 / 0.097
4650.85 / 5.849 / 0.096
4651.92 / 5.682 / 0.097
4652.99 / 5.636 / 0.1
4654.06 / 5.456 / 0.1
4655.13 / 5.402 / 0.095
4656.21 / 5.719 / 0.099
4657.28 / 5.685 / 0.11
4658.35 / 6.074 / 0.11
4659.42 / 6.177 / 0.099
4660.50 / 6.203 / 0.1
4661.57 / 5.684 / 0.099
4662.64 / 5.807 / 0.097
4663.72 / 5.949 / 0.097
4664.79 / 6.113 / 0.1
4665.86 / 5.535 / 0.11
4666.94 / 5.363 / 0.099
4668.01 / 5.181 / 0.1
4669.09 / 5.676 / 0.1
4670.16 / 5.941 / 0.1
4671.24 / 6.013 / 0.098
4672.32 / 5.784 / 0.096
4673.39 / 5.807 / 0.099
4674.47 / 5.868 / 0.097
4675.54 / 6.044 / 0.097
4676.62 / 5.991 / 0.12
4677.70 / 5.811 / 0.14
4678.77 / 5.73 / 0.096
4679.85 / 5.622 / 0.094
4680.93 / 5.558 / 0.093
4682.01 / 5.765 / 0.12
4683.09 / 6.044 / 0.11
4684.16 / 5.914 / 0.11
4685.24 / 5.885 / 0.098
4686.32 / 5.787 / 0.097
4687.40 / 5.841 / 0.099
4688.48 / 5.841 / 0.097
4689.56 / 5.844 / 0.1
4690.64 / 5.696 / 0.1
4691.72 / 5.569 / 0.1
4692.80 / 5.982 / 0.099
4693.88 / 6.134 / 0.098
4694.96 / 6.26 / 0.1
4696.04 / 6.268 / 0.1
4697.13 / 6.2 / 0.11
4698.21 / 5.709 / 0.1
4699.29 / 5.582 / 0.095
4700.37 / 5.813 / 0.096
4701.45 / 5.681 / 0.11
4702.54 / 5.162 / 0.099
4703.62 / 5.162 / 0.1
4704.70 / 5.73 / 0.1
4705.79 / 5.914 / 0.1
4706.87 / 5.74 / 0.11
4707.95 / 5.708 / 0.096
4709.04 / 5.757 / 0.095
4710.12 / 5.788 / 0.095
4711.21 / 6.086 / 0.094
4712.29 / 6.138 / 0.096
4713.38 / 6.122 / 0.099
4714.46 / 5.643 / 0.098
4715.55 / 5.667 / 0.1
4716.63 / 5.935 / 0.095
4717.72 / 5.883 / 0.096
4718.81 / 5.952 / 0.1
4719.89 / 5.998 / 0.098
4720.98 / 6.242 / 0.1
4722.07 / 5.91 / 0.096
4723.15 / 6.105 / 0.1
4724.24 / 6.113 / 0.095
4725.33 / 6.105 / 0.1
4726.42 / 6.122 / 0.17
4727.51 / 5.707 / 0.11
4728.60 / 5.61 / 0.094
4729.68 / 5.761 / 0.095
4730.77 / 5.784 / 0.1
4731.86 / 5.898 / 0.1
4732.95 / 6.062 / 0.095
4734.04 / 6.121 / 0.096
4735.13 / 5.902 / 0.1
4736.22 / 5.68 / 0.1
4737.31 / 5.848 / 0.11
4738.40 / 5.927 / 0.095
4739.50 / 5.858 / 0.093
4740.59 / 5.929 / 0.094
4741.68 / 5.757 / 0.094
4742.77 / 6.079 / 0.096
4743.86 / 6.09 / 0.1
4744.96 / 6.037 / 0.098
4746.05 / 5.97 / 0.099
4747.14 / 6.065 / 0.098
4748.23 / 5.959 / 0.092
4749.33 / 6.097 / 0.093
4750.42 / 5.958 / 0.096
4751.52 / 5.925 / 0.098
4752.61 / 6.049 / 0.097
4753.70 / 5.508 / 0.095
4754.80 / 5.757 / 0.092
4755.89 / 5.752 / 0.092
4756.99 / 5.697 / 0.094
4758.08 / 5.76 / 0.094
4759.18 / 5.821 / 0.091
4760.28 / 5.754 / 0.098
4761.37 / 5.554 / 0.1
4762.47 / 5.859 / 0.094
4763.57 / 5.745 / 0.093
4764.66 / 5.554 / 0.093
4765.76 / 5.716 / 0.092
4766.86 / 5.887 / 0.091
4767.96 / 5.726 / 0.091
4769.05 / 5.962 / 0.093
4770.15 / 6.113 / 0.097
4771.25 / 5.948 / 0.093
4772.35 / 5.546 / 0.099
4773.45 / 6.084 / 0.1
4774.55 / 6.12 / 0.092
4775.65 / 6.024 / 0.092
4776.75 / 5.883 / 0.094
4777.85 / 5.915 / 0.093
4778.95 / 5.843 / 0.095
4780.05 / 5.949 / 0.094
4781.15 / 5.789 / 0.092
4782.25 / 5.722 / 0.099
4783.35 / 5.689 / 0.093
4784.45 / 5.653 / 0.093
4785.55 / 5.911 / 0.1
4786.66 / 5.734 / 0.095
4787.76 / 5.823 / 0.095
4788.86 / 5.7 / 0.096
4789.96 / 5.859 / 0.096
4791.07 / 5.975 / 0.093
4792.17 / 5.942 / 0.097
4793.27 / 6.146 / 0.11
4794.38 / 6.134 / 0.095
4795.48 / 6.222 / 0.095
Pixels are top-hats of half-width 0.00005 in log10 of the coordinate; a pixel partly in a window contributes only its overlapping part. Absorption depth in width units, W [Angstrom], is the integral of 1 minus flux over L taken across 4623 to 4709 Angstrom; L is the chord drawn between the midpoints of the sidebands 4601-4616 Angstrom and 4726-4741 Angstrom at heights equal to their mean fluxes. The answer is 1.6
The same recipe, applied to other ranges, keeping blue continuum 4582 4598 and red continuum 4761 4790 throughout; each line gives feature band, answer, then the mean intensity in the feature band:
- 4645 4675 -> 0.30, 5.74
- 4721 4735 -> -0.32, 5.95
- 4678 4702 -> -0.17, 5.85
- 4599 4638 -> -0.66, 5.89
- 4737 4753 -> -0.41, 5.97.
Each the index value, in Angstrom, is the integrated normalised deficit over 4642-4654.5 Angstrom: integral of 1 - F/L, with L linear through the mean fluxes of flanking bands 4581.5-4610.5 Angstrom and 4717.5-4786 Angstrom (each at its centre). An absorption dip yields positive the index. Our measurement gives 0.2 Angstrom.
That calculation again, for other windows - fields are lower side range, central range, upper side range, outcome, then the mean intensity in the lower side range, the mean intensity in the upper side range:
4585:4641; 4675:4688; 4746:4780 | 0.1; 5.86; 5.86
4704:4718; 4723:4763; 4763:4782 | -0.2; 5.85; 5.87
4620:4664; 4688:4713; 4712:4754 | 0.3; 5.83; 5.94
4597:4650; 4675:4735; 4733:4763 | 0.1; 5.86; 5.88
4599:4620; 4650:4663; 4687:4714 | 0.2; 5.9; 5.83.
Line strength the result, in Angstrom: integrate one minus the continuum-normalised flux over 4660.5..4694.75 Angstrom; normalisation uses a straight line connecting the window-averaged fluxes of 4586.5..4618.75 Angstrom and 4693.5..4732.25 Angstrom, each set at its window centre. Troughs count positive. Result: 0.38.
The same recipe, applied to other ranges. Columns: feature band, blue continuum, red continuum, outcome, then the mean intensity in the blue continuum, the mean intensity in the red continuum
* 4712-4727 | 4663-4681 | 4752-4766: -0.6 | 5.77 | 5.74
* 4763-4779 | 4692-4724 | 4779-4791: -0.2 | 5.87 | 5.79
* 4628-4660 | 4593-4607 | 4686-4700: 0.4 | 5.85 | 5.9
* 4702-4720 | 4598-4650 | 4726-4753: 0.4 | 5.87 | 5.93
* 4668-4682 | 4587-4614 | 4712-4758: 0.3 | 5.88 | 5.92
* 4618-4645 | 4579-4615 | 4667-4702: -0.2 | 5.82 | 5.83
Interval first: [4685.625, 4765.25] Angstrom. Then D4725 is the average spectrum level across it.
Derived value 5.86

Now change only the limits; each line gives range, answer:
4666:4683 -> 5.74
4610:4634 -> 5.91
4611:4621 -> 5.89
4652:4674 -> 5.76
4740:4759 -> 5.9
